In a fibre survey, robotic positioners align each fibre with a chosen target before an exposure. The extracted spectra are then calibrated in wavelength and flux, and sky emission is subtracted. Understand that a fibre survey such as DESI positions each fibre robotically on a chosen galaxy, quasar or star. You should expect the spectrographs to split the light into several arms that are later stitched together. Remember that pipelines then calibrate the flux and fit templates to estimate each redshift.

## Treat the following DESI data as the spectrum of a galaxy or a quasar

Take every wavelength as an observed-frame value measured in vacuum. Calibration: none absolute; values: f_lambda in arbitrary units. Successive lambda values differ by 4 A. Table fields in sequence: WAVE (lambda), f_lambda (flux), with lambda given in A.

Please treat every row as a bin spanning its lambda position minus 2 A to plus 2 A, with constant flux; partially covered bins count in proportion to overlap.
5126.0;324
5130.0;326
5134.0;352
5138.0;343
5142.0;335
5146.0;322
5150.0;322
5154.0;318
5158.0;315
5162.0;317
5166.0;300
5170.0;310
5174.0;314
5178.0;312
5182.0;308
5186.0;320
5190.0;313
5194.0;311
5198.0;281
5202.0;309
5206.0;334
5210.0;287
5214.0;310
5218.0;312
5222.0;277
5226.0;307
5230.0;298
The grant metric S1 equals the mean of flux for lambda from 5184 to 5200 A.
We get 306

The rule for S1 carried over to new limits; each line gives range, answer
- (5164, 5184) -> 309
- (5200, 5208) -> 322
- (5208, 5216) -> 298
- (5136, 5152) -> 330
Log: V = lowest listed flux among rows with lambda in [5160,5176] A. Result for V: 300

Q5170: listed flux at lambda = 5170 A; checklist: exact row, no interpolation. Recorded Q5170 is 310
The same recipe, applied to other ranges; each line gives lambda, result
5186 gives 320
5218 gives 312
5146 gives 322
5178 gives 312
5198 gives 281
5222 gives 277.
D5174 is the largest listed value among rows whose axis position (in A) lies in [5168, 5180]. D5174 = 314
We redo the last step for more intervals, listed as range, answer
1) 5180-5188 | 320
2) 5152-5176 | 318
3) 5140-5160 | 335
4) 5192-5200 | 311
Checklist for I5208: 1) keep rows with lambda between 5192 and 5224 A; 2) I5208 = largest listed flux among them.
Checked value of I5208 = 334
